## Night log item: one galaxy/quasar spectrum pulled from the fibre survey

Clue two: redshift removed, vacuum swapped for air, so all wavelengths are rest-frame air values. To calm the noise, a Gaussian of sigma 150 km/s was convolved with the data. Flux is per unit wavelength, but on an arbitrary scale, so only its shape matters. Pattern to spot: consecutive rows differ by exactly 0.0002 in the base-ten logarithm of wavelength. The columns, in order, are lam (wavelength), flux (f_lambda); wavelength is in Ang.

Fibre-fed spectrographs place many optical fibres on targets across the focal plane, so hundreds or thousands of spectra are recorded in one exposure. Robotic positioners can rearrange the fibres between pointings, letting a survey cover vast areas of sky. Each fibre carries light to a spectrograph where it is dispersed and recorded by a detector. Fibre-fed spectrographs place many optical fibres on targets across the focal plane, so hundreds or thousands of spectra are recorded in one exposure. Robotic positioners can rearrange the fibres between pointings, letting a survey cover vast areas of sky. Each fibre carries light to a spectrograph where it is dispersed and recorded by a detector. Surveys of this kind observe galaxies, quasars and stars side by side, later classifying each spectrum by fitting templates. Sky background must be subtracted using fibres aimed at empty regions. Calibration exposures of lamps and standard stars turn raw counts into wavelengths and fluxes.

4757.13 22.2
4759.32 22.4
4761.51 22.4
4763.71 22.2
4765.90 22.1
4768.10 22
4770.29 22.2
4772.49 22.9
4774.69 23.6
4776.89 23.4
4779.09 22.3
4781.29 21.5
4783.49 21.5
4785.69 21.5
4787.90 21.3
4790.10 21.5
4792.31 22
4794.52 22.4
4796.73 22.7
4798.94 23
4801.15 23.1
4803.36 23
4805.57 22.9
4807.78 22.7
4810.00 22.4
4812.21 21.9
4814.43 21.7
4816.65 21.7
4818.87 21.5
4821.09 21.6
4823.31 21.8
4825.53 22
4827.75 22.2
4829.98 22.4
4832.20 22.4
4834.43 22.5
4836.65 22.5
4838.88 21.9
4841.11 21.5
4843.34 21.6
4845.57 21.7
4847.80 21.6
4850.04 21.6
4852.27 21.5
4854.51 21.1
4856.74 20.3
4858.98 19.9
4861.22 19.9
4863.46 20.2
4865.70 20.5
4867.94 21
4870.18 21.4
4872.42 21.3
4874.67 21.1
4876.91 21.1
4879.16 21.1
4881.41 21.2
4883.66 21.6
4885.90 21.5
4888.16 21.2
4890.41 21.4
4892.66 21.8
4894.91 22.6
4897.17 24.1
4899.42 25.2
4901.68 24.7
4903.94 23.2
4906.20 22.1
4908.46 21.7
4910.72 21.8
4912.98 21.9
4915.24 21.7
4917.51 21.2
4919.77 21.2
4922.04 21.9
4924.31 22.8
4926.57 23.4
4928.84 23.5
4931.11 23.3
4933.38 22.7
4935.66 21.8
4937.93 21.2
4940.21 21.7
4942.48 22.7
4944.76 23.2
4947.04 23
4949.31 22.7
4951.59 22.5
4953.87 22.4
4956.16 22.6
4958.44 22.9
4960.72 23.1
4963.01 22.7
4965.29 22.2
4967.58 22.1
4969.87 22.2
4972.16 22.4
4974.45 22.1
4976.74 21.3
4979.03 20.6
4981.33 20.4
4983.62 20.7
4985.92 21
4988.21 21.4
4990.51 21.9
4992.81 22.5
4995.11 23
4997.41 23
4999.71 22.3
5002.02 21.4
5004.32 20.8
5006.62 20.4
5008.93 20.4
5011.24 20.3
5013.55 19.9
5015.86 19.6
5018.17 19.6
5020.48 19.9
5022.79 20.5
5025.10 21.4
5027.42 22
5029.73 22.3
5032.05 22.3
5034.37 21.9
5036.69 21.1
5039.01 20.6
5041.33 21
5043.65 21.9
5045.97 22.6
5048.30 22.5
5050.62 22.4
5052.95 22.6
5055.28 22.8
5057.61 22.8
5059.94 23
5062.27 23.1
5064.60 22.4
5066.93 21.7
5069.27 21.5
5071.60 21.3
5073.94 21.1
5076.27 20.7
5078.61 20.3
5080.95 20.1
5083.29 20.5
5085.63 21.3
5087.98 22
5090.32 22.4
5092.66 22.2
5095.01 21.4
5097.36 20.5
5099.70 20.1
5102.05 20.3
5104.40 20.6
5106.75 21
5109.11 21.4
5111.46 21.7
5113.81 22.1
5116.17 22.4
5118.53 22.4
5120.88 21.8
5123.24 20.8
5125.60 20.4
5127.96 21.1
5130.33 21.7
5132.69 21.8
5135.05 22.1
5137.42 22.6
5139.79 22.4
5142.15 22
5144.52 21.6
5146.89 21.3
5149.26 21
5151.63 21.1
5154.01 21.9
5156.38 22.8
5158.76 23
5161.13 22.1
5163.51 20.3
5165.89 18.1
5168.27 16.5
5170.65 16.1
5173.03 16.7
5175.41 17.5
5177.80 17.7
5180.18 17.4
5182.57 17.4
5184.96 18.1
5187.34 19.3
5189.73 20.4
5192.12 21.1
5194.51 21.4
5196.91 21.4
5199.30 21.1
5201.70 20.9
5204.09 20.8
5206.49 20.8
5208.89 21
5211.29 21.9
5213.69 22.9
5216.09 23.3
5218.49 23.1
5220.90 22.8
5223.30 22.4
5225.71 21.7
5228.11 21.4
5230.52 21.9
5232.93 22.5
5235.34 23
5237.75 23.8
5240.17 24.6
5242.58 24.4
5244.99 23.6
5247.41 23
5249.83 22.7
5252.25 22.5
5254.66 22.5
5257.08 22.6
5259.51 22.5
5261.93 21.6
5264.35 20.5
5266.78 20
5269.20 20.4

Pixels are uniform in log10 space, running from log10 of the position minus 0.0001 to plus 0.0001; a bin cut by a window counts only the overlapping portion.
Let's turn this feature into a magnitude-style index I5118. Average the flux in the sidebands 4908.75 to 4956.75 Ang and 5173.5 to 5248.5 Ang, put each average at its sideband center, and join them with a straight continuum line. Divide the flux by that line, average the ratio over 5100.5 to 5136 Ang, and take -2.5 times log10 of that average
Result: 0.01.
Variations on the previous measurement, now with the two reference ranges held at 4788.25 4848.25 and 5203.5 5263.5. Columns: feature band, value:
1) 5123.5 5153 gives 0.044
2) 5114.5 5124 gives 0.026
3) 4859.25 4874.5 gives 0.076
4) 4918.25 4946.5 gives -0.009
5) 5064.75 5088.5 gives 0.066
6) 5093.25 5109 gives 0.084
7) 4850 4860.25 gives 0.071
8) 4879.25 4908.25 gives -0.012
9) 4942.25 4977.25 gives -0.012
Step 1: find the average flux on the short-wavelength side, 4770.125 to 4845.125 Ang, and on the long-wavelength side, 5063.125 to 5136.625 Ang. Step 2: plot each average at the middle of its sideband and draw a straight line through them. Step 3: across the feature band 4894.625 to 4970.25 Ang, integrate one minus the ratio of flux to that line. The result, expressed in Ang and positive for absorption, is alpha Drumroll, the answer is -2.6 Ang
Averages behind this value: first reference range 22.2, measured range 22.6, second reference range 21.3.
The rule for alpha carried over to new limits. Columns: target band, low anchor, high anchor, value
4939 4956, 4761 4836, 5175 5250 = -0.5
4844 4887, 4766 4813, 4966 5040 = 1.9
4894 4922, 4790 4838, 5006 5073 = -0.8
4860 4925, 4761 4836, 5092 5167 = 0.6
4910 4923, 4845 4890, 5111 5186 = -0.4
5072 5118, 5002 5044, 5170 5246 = -0.5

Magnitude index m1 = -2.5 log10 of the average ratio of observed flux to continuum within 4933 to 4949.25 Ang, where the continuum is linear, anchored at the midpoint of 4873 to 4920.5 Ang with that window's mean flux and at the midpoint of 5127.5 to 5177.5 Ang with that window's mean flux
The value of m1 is -0.026 mag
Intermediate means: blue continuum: 22.1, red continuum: 20.6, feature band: 22.3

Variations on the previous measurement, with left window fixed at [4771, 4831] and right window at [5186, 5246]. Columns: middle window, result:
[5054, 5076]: 0.00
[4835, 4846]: 0.02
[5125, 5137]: 0.03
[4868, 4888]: 0.05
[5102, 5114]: 0.05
